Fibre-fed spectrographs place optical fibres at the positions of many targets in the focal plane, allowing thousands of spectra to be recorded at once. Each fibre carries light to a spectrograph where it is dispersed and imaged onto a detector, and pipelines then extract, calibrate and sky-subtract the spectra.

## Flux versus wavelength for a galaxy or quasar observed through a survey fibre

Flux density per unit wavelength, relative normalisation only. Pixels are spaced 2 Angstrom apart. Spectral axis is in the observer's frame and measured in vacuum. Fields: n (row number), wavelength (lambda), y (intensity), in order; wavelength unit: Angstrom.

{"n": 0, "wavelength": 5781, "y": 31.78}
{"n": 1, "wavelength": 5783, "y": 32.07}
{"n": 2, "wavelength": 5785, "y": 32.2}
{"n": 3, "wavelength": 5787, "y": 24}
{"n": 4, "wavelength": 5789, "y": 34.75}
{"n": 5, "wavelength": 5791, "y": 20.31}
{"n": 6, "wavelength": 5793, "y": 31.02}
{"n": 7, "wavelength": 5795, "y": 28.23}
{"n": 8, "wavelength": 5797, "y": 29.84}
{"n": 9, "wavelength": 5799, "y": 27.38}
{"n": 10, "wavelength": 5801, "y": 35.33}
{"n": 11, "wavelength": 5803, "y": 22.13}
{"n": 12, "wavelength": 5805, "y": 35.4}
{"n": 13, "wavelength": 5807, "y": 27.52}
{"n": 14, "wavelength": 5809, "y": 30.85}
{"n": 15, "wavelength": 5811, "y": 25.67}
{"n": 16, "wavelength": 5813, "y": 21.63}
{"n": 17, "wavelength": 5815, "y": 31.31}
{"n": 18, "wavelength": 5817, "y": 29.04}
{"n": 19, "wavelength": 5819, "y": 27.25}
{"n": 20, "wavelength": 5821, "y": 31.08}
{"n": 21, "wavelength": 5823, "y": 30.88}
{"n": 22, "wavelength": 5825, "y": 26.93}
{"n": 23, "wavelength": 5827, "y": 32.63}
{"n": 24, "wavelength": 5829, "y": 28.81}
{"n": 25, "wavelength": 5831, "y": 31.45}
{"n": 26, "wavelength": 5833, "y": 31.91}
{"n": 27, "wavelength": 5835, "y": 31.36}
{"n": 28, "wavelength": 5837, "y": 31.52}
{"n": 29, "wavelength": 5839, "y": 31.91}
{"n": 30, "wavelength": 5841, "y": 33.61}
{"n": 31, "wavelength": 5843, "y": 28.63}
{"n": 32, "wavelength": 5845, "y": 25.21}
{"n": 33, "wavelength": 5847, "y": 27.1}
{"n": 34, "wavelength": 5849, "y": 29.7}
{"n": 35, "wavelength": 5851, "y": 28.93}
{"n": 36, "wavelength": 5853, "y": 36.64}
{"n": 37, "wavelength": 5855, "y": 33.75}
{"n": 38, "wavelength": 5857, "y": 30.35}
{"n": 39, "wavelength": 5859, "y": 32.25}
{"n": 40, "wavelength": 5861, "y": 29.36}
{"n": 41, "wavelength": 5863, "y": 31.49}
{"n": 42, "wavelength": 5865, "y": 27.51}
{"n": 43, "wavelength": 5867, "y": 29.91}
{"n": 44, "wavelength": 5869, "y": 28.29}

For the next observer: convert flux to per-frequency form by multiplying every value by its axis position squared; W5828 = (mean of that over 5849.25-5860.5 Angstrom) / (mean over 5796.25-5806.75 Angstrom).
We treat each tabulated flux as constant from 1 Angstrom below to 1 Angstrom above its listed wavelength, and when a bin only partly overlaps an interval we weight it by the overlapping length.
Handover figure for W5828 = 1.09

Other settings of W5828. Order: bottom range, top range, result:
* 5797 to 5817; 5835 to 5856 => 1.09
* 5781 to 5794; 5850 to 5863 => 1.11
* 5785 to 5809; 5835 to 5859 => 1.08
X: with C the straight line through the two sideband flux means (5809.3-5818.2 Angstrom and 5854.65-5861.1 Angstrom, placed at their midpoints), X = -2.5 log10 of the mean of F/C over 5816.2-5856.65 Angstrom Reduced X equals -0.04 mag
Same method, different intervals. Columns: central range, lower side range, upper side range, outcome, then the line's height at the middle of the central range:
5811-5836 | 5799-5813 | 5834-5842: 0.05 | 30.6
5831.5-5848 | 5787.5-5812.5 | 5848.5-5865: 0.01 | 30.6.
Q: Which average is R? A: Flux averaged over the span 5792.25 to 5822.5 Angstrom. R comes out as 28.9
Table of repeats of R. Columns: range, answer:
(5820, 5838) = 30.7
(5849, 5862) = 31.7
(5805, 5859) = 30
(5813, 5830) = 29.3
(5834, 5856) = 30.8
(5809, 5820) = 27.3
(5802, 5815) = 27.5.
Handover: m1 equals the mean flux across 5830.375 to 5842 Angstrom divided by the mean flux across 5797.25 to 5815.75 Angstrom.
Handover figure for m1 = 1.12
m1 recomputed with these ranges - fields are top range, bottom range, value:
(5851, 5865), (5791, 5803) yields 1.10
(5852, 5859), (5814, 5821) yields 1.13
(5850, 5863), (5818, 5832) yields 1.07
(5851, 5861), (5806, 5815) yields 1.20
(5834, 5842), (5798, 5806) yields 1.07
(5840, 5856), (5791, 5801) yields 1.06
